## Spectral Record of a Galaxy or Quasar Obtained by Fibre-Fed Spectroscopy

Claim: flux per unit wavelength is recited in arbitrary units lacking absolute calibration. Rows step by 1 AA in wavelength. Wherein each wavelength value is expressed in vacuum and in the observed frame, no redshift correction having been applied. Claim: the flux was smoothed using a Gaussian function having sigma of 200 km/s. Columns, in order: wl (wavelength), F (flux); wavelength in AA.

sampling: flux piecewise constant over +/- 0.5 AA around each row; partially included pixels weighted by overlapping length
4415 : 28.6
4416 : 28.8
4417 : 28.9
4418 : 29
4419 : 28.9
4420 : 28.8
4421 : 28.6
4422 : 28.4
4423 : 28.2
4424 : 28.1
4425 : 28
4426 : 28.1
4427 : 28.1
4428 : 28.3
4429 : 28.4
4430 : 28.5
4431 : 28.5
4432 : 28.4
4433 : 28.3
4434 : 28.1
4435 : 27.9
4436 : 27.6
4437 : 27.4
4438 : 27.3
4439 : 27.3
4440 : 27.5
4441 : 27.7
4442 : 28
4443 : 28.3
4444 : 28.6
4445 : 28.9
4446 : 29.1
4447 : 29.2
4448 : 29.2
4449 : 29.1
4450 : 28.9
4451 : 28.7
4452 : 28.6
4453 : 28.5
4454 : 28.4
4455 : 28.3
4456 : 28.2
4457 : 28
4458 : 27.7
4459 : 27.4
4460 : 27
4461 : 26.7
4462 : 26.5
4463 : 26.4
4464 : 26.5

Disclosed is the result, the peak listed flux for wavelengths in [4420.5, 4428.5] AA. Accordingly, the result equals 28.6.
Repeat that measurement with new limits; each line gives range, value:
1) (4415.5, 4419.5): 29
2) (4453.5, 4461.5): 28.4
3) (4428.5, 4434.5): 28.5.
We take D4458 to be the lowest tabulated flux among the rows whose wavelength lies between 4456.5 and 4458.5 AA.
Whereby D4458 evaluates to 27.7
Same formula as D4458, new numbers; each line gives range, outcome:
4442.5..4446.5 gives 28.3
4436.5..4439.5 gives 27.3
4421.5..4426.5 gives 28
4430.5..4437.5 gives 27.4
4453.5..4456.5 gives 28.2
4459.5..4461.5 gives 26.7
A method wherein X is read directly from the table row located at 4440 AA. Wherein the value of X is 27.5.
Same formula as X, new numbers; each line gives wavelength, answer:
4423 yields 28.2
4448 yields 29.2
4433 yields 28.3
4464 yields 26.5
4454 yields 28.4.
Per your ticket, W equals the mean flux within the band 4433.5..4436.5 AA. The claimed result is 27.9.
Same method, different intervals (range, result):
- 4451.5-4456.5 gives 28.4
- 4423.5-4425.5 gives 28.1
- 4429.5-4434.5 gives 28.4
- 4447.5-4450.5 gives 29.1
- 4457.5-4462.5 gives 27.1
